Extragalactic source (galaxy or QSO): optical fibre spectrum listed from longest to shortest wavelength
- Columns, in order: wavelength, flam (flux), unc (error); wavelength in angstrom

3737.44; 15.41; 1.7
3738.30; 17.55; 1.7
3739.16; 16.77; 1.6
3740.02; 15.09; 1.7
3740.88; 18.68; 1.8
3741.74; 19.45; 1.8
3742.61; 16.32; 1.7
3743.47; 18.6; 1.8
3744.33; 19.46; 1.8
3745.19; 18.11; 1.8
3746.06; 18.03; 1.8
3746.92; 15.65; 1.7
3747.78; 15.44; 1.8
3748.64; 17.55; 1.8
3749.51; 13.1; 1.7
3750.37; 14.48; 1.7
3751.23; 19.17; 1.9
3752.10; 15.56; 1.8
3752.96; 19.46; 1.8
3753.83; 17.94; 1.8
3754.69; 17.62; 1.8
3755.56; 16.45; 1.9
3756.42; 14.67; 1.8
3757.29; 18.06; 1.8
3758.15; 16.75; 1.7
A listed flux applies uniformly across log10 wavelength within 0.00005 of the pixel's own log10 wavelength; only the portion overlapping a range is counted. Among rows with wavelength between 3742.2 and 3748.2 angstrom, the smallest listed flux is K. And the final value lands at 15.44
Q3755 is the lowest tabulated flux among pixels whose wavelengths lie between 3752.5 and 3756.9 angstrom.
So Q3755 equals 14.67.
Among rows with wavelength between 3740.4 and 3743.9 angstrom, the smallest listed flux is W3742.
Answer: 16.32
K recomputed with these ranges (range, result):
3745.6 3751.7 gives 13.1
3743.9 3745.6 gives 18.11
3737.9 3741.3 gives 15.09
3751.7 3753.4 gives 15.56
